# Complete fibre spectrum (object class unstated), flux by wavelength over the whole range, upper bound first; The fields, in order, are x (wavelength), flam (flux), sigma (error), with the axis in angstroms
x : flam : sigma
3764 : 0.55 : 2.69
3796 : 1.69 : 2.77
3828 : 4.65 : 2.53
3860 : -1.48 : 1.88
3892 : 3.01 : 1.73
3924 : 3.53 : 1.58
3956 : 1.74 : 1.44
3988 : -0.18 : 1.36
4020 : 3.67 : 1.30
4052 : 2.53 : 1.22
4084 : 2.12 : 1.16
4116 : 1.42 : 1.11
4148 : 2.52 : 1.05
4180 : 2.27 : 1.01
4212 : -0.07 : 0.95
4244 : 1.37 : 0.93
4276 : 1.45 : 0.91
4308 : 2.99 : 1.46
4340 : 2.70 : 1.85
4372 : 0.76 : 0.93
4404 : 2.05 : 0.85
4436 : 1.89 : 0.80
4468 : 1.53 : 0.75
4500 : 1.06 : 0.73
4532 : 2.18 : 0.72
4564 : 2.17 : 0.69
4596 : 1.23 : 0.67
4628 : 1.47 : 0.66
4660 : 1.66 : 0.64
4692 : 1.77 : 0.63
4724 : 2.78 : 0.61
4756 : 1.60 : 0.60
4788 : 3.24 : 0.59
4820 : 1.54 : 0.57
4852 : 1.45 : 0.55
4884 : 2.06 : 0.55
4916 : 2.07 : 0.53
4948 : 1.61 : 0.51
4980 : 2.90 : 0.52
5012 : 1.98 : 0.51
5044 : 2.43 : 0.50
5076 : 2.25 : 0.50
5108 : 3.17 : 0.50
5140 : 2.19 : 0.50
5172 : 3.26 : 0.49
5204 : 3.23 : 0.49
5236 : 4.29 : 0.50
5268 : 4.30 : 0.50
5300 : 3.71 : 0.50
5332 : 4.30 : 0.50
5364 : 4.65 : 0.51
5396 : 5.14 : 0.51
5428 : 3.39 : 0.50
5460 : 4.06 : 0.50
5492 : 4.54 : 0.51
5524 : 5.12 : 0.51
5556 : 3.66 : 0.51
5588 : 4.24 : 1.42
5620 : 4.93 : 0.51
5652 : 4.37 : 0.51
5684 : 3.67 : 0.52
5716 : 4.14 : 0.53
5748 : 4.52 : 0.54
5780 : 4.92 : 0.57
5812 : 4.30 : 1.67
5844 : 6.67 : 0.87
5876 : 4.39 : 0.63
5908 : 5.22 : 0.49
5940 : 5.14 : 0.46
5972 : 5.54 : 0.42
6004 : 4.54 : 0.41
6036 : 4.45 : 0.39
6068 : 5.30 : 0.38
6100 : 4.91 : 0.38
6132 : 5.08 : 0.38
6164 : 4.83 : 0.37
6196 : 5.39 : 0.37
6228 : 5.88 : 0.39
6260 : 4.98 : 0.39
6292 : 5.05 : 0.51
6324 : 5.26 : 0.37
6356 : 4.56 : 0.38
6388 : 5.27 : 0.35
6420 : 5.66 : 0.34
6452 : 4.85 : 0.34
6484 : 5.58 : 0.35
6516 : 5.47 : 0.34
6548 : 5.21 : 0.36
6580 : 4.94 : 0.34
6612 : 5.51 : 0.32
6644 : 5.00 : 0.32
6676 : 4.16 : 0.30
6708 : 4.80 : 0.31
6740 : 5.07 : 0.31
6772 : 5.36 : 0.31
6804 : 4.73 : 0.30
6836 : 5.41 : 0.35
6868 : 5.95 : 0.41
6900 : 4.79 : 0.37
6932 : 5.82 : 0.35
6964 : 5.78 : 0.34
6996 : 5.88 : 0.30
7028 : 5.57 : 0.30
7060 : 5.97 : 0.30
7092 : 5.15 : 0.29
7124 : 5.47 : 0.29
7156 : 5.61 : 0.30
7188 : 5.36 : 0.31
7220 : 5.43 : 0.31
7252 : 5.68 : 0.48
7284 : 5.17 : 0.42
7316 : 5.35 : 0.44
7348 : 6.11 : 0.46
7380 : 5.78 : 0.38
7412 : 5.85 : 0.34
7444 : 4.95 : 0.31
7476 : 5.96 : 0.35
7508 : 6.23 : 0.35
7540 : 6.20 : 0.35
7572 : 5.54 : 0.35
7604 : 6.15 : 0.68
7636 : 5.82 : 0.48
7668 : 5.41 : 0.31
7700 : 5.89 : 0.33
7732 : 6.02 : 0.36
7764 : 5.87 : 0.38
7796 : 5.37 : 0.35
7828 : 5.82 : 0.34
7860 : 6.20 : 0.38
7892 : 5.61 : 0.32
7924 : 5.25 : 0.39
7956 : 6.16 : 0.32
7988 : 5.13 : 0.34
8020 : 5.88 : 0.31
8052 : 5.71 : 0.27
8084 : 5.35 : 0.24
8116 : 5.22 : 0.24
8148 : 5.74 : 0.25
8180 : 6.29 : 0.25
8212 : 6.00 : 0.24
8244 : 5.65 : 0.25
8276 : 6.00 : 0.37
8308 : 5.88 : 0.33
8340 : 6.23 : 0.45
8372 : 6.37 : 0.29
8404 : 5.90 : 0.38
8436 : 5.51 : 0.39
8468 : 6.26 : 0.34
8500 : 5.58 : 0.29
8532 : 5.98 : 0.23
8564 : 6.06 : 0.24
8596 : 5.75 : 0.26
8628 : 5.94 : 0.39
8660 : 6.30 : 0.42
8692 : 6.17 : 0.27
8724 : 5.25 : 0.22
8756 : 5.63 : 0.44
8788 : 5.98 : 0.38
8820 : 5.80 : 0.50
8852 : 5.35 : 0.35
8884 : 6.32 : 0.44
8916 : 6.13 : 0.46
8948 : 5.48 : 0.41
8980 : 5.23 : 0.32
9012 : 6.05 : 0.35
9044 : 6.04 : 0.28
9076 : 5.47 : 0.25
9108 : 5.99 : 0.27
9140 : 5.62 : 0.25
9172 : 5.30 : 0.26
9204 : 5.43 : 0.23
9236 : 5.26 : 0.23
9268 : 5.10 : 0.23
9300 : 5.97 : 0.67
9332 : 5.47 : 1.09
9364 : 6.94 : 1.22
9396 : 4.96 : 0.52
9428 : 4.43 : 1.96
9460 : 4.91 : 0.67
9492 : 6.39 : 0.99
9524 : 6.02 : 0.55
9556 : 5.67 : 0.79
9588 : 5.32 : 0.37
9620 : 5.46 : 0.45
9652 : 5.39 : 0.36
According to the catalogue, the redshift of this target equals 0.29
